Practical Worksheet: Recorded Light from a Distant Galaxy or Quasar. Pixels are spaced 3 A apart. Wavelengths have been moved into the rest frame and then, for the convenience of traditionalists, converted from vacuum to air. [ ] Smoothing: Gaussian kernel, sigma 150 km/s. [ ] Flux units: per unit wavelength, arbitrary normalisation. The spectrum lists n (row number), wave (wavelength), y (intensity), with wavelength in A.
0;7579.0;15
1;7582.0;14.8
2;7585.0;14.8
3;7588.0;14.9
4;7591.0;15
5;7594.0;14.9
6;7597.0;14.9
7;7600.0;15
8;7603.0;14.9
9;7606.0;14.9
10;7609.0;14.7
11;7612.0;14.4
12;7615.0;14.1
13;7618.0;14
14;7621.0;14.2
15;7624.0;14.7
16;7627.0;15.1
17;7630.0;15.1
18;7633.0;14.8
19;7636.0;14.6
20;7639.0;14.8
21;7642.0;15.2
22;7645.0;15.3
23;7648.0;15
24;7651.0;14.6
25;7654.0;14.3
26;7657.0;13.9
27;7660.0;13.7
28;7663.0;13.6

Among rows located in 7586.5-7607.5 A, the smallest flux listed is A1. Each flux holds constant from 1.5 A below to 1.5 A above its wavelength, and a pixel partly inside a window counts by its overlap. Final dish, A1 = 14.9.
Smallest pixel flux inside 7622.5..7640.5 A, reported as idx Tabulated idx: 14.6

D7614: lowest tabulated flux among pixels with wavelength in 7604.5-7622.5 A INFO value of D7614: 14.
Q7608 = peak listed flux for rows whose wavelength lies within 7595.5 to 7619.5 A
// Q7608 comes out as 15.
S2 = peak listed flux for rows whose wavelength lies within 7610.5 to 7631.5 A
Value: 15.1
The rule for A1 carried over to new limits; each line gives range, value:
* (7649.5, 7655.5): 14.3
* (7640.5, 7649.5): 15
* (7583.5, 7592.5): 14.8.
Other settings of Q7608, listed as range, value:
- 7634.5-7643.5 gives 15.2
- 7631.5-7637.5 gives 14.8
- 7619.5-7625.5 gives 14.7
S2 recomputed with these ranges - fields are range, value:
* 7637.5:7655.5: 15.3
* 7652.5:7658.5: 14.3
